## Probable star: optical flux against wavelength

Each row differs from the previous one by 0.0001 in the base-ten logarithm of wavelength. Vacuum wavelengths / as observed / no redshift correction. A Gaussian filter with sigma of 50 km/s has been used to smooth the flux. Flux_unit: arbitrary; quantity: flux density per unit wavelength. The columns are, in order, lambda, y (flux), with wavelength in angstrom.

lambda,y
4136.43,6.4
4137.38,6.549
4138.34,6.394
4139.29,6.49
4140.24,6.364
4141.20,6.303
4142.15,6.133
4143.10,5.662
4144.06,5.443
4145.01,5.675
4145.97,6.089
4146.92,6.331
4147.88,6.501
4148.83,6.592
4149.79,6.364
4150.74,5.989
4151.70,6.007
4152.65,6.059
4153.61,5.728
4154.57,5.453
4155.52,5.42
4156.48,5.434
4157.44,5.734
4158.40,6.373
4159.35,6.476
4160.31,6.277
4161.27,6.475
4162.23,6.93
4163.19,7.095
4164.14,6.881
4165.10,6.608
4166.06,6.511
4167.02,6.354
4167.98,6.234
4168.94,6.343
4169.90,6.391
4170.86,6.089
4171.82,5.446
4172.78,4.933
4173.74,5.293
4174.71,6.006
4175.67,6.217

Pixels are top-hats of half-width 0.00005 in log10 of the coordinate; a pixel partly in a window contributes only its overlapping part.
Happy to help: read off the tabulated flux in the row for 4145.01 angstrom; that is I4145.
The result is 5.675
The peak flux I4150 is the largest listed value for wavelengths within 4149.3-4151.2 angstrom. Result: 6.364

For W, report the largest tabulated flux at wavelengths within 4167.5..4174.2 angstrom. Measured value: 6.391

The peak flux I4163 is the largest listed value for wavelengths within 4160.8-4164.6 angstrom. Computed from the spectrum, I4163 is 7.095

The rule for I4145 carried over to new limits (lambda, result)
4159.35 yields 6.476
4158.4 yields 6.373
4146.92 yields 6.331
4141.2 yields 6.303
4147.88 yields 6.501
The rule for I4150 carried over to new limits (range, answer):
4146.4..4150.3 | 6.592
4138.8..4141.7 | 6.49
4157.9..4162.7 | 6.93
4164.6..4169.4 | 6.608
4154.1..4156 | 5.453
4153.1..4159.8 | 6.476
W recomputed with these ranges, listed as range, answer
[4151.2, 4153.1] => 6.059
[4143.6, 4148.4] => 6.501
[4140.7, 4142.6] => 6.303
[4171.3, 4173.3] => 5.446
